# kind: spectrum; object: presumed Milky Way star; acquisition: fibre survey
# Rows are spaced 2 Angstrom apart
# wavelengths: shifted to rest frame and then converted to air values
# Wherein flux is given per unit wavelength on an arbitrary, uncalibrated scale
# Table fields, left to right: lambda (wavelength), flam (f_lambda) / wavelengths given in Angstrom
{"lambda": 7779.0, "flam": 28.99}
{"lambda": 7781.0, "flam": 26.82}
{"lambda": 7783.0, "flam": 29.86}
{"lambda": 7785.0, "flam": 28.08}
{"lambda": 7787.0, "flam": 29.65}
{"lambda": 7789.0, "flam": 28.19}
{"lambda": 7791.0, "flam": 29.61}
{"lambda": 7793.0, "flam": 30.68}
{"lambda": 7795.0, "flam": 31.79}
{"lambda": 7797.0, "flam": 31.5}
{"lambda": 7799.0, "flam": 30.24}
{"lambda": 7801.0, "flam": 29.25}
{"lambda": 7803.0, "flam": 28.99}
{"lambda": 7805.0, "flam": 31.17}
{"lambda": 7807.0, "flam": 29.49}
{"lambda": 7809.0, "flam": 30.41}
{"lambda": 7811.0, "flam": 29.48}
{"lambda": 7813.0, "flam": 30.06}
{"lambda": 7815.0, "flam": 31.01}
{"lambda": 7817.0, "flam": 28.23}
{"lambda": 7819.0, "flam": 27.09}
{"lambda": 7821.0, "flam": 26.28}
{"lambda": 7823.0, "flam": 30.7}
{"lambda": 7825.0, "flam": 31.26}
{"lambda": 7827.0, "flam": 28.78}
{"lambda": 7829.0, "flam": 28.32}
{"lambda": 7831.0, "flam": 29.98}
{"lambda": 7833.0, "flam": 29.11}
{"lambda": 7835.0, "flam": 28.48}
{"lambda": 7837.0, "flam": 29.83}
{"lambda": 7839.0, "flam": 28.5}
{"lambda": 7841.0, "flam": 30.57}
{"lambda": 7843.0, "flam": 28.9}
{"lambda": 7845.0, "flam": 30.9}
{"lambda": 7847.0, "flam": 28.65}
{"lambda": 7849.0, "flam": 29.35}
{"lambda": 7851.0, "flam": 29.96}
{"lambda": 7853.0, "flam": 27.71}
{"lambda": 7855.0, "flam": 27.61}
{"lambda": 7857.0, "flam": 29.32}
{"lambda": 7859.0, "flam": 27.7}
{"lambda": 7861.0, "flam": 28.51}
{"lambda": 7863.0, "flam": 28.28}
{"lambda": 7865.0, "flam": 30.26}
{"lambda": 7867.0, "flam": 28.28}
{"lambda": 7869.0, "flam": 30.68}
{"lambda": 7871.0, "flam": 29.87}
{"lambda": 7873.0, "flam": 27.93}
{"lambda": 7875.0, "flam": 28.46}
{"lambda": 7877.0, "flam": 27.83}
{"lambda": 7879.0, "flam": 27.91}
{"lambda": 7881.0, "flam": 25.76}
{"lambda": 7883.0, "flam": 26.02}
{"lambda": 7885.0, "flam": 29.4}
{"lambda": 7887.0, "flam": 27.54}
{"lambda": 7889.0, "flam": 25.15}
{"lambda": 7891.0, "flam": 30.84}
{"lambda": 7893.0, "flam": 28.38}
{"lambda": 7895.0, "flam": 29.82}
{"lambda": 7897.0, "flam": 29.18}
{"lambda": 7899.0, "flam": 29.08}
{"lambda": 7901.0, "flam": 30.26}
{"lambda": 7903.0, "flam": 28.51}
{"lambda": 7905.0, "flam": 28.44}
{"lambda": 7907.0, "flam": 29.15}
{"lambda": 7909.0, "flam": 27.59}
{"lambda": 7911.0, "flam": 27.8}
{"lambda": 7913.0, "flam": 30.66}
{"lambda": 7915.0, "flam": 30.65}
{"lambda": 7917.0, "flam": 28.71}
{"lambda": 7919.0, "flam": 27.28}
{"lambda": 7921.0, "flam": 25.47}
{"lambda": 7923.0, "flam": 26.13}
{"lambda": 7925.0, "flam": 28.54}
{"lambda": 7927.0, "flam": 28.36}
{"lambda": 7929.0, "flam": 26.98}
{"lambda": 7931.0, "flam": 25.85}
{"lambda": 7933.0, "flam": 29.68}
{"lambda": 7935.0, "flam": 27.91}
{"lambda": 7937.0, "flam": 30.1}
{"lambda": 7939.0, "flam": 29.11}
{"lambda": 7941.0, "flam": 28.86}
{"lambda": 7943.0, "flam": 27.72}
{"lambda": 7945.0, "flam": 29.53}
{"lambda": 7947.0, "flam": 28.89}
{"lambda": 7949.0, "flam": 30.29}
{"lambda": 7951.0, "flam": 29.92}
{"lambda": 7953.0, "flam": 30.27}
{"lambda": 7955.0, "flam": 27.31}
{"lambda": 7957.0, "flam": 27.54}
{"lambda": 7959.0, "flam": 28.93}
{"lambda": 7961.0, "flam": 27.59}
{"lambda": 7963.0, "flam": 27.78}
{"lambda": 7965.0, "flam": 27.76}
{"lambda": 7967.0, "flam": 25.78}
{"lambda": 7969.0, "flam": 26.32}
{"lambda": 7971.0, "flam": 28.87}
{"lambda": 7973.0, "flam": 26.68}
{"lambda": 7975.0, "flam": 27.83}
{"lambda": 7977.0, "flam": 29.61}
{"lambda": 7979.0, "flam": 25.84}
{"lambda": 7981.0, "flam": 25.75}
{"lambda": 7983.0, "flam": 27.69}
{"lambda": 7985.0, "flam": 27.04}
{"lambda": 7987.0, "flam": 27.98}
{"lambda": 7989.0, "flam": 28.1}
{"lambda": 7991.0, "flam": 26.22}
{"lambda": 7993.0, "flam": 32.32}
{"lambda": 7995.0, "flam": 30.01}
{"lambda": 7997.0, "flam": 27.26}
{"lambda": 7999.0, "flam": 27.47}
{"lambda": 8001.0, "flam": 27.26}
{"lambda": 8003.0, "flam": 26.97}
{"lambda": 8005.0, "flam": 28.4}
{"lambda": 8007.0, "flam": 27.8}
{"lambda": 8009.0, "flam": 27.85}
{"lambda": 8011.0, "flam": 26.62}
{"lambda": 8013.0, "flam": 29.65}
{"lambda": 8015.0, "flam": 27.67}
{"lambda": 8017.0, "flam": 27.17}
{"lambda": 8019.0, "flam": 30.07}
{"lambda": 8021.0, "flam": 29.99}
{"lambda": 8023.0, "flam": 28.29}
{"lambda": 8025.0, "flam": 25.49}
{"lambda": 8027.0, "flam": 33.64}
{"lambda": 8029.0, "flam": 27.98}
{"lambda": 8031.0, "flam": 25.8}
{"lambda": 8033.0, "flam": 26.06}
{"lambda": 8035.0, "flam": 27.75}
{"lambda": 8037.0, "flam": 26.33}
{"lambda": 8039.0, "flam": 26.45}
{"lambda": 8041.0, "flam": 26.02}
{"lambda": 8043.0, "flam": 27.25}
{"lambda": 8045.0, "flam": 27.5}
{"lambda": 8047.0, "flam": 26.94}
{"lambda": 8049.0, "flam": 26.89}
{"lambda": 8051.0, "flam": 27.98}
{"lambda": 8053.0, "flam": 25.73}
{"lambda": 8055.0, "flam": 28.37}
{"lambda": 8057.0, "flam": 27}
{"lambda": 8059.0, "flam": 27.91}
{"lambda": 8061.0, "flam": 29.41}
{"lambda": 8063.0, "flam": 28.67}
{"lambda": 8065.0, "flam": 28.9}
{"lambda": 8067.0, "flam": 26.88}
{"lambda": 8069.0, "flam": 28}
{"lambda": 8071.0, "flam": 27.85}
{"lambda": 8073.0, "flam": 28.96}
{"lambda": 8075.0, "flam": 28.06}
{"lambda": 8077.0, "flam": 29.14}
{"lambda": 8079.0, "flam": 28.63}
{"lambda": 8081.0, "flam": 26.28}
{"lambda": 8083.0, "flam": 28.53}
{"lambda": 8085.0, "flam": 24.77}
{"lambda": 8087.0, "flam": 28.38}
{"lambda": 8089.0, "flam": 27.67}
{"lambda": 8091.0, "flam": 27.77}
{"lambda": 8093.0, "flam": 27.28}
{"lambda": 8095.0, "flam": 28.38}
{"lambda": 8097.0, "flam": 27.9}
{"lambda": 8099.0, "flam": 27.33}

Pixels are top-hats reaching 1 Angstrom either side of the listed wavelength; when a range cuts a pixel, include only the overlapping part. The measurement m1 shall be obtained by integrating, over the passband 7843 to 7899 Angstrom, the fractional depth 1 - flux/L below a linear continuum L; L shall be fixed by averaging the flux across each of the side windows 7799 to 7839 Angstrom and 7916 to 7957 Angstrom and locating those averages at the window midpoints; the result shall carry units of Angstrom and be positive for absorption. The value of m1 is 0.6 Angstrom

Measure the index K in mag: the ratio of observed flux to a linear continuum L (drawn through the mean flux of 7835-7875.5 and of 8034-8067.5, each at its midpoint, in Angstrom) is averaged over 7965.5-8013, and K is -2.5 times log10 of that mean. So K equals 0.01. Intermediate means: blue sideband 29.1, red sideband 27.4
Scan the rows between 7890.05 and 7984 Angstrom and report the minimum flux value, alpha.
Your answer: 25.47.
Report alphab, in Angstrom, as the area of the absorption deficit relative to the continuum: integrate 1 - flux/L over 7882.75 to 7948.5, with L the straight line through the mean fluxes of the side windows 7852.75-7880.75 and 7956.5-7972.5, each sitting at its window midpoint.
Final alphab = -1.0 Angstrom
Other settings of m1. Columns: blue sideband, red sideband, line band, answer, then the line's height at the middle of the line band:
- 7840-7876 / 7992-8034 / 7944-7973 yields 0.3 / 28.5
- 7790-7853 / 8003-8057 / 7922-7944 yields 0.3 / 28.6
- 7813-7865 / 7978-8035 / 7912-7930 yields 0.3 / 28.5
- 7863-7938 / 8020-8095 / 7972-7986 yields 0.4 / 28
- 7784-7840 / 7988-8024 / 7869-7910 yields 0.9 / 29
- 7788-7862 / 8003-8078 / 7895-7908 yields -0.1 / 28.8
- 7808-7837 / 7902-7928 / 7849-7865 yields 0.1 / 28.9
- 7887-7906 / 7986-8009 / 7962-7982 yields 0.8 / 28.3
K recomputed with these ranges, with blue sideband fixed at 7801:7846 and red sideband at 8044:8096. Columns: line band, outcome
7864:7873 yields -0.02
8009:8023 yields -0.01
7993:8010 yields 0.00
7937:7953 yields -0.03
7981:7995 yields 0.01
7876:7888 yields 0.06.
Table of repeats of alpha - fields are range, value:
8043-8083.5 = 25.73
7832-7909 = 25.15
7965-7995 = 25.75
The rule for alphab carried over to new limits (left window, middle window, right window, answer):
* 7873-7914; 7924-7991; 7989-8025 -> 0.6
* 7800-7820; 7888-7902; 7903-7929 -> -0.2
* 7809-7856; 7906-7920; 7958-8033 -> -0.1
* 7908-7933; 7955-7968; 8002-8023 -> 0.2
